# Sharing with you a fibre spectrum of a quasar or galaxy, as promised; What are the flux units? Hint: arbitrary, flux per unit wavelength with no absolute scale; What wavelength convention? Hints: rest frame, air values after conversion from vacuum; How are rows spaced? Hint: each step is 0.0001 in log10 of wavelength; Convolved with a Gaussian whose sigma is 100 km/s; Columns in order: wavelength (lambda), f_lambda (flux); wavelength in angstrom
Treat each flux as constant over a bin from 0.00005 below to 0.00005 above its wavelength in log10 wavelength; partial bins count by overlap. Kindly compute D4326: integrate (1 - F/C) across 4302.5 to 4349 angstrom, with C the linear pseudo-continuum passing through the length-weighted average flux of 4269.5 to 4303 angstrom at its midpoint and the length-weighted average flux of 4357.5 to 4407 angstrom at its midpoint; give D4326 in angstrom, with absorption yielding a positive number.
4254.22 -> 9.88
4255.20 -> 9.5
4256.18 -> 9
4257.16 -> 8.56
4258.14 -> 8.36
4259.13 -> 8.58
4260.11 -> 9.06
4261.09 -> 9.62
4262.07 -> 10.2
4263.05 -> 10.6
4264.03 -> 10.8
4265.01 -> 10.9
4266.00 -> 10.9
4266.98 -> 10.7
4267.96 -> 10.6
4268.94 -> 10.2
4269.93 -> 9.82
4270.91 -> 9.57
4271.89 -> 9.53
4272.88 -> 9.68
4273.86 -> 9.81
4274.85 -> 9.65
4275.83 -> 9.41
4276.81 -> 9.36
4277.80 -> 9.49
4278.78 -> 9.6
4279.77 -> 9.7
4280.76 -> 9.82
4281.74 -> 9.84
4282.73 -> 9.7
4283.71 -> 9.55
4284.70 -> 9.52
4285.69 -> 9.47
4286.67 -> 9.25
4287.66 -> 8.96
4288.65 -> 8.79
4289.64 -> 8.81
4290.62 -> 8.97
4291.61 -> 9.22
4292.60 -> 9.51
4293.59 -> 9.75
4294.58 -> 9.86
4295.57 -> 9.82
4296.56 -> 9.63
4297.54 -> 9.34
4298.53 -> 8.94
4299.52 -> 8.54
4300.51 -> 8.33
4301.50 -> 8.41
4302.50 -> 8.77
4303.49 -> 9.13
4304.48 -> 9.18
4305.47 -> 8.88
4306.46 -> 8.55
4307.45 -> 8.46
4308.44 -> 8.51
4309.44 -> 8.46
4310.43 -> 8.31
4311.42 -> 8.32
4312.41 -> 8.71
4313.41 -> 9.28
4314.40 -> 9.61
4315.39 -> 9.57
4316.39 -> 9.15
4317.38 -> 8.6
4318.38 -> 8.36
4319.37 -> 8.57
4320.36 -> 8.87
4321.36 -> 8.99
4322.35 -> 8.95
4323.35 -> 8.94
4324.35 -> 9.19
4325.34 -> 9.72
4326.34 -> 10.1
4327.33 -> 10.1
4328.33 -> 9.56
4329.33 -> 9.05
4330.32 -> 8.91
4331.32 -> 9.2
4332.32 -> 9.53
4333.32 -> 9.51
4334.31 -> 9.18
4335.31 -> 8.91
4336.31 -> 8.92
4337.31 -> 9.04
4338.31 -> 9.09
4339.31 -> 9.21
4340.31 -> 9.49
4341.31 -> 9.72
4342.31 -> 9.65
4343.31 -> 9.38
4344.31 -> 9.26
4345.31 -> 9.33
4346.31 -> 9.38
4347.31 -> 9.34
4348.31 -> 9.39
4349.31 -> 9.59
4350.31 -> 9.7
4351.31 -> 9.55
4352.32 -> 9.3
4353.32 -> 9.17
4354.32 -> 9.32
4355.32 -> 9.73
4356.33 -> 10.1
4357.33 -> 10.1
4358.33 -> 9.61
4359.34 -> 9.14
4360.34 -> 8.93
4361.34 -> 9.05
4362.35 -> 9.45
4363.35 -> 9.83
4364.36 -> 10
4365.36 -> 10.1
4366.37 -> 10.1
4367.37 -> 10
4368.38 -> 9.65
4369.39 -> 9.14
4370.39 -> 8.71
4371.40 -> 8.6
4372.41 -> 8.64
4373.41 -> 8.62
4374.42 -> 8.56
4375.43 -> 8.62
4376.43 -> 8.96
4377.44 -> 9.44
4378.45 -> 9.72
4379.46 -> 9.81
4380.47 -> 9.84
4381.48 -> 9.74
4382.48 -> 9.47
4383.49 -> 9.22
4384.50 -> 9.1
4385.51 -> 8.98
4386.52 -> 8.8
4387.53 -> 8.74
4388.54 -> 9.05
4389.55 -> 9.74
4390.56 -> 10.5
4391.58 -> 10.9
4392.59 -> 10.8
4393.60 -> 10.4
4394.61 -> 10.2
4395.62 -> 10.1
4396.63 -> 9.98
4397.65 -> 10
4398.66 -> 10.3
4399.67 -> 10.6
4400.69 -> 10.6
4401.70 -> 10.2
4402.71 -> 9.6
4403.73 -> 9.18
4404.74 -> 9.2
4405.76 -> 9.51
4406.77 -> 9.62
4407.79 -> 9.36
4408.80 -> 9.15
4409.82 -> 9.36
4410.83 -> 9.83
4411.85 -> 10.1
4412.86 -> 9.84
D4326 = 1.6 angstrom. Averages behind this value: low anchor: 9.36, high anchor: 9.58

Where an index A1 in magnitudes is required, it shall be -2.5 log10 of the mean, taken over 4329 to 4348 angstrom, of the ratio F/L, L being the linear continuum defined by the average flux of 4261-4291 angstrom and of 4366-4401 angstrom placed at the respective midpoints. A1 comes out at 0.04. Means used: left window 9.77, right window 9.58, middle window 9.27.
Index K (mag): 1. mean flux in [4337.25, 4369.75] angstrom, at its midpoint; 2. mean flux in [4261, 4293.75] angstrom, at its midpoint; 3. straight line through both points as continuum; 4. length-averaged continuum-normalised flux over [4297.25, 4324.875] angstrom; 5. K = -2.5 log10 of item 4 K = 0.10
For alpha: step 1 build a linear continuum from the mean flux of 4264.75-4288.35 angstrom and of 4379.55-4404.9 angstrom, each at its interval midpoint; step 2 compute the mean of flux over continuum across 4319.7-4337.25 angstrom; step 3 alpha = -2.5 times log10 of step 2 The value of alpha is 0.06 mag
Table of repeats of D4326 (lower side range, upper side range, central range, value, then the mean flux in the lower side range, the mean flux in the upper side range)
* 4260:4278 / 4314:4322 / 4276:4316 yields 1.23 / 10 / 8.96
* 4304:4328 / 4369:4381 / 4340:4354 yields -0.66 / 8.98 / 9.06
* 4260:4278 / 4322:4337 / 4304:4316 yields 0.91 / 10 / 9.31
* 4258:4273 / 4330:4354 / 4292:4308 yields 1.03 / 9.98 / 9.32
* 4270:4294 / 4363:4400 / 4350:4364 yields 0.08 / 9.46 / 9.59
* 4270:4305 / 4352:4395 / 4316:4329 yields 0.34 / 9.35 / 9.49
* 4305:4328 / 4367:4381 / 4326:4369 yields -1.94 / 8.97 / 9.15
